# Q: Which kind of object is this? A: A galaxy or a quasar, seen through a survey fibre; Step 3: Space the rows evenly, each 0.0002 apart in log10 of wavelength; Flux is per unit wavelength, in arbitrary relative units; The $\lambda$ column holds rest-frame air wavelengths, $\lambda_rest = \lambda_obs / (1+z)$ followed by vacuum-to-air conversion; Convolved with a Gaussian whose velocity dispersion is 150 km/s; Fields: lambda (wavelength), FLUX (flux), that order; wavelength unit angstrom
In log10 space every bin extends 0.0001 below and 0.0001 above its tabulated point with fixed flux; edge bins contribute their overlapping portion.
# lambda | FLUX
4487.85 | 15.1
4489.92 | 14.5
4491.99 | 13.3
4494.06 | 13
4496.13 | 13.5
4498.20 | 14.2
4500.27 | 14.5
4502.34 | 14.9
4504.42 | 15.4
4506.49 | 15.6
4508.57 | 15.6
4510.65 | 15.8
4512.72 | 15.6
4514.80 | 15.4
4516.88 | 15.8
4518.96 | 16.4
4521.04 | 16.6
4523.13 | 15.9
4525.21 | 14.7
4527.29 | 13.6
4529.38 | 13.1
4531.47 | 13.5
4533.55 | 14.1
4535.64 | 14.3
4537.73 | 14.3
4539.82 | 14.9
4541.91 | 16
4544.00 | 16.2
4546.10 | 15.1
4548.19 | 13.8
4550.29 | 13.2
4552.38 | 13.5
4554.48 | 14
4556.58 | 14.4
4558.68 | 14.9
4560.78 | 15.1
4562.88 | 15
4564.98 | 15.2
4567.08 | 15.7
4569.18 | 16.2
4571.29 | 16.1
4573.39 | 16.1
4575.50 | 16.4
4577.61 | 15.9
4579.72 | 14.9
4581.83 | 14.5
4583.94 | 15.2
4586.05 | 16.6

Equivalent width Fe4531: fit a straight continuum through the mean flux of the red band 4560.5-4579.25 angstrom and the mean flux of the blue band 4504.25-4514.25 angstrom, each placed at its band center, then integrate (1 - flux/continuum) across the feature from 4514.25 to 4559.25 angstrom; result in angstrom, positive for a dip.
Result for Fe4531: 2.79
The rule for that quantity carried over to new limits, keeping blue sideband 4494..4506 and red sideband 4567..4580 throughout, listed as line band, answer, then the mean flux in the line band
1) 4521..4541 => 0.88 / 14.4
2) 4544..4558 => 1.18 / 14.2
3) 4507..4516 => -0.58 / 15.6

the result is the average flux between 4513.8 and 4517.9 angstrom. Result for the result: 15.6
